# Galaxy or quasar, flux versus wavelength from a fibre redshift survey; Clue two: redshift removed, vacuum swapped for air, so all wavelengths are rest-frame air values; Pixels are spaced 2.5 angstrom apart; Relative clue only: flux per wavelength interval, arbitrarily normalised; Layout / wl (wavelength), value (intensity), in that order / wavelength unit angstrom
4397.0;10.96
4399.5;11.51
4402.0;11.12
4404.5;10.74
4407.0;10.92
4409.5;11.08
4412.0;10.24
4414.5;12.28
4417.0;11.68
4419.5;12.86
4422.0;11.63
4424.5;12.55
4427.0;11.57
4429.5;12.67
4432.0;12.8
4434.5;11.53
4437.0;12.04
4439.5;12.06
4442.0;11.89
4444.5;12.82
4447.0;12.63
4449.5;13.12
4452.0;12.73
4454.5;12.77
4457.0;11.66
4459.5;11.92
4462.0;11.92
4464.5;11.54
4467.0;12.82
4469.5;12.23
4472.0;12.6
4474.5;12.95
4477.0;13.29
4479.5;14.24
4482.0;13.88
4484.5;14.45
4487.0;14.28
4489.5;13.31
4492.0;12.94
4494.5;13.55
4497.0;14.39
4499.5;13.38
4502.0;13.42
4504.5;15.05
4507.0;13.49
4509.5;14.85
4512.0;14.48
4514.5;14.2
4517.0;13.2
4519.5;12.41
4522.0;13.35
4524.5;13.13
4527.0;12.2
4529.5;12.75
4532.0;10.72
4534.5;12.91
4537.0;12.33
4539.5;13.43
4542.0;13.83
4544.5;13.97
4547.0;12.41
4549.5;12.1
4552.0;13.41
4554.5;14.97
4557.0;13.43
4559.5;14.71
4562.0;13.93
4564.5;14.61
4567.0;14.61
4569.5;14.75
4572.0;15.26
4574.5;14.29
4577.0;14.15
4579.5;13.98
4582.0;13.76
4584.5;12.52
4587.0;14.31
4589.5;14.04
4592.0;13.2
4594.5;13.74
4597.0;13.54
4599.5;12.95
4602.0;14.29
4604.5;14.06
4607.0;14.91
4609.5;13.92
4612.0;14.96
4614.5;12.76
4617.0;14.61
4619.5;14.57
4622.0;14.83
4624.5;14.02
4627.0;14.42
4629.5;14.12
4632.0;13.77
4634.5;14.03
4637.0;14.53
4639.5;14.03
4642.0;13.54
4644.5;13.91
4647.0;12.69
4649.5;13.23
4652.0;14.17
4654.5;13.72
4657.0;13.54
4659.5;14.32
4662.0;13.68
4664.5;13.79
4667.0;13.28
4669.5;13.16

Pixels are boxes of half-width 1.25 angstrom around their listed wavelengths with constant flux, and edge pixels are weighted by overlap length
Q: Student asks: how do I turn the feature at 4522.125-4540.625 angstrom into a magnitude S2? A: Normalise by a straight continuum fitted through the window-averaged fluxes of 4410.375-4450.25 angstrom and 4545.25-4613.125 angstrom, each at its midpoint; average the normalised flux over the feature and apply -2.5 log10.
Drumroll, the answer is 0.069 mag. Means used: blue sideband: 12.1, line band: 12.5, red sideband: 14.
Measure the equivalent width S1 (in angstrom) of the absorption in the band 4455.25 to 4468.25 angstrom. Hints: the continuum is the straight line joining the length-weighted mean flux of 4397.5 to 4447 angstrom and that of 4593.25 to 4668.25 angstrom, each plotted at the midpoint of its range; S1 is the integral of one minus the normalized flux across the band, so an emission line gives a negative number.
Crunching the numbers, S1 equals 0.2 angstrom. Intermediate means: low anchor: 11.8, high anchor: 13.9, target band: 12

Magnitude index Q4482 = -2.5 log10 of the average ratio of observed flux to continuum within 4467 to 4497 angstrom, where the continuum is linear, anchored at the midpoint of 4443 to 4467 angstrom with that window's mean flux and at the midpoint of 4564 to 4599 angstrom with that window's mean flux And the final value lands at -0.060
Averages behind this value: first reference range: 12.4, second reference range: 14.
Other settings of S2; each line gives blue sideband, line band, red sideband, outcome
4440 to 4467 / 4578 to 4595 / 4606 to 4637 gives 0.02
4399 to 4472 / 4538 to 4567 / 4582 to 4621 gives -0.03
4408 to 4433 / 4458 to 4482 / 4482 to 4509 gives 0.05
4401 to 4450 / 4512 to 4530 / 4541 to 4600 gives 0.00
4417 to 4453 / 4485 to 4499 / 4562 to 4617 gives -0.06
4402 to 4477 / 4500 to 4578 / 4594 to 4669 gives -0.05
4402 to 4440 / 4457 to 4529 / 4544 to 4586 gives -0.04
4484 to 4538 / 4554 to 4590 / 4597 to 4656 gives -0.04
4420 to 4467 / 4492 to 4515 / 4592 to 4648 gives -0.10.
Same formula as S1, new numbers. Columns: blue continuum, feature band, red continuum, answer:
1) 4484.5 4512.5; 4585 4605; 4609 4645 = 0.54 angstrom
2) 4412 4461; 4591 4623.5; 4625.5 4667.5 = -1.22 angstrom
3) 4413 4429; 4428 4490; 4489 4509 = 0.91 angstrom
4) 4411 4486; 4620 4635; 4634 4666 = -0.66 angstrom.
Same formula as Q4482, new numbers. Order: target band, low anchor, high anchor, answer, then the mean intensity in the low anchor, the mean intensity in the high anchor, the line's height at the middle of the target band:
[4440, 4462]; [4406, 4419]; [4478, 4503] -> 0.01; 11.3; 13.8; 12.5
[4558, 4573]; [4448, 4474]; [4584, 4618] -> -0.09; 12.4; 13.9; 13.5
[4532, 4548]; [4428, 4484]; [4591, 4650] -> 0.03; 12.6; 14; 13.3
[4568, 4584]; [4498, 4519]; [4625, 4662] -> -0.03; 14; 13.9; 13.9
